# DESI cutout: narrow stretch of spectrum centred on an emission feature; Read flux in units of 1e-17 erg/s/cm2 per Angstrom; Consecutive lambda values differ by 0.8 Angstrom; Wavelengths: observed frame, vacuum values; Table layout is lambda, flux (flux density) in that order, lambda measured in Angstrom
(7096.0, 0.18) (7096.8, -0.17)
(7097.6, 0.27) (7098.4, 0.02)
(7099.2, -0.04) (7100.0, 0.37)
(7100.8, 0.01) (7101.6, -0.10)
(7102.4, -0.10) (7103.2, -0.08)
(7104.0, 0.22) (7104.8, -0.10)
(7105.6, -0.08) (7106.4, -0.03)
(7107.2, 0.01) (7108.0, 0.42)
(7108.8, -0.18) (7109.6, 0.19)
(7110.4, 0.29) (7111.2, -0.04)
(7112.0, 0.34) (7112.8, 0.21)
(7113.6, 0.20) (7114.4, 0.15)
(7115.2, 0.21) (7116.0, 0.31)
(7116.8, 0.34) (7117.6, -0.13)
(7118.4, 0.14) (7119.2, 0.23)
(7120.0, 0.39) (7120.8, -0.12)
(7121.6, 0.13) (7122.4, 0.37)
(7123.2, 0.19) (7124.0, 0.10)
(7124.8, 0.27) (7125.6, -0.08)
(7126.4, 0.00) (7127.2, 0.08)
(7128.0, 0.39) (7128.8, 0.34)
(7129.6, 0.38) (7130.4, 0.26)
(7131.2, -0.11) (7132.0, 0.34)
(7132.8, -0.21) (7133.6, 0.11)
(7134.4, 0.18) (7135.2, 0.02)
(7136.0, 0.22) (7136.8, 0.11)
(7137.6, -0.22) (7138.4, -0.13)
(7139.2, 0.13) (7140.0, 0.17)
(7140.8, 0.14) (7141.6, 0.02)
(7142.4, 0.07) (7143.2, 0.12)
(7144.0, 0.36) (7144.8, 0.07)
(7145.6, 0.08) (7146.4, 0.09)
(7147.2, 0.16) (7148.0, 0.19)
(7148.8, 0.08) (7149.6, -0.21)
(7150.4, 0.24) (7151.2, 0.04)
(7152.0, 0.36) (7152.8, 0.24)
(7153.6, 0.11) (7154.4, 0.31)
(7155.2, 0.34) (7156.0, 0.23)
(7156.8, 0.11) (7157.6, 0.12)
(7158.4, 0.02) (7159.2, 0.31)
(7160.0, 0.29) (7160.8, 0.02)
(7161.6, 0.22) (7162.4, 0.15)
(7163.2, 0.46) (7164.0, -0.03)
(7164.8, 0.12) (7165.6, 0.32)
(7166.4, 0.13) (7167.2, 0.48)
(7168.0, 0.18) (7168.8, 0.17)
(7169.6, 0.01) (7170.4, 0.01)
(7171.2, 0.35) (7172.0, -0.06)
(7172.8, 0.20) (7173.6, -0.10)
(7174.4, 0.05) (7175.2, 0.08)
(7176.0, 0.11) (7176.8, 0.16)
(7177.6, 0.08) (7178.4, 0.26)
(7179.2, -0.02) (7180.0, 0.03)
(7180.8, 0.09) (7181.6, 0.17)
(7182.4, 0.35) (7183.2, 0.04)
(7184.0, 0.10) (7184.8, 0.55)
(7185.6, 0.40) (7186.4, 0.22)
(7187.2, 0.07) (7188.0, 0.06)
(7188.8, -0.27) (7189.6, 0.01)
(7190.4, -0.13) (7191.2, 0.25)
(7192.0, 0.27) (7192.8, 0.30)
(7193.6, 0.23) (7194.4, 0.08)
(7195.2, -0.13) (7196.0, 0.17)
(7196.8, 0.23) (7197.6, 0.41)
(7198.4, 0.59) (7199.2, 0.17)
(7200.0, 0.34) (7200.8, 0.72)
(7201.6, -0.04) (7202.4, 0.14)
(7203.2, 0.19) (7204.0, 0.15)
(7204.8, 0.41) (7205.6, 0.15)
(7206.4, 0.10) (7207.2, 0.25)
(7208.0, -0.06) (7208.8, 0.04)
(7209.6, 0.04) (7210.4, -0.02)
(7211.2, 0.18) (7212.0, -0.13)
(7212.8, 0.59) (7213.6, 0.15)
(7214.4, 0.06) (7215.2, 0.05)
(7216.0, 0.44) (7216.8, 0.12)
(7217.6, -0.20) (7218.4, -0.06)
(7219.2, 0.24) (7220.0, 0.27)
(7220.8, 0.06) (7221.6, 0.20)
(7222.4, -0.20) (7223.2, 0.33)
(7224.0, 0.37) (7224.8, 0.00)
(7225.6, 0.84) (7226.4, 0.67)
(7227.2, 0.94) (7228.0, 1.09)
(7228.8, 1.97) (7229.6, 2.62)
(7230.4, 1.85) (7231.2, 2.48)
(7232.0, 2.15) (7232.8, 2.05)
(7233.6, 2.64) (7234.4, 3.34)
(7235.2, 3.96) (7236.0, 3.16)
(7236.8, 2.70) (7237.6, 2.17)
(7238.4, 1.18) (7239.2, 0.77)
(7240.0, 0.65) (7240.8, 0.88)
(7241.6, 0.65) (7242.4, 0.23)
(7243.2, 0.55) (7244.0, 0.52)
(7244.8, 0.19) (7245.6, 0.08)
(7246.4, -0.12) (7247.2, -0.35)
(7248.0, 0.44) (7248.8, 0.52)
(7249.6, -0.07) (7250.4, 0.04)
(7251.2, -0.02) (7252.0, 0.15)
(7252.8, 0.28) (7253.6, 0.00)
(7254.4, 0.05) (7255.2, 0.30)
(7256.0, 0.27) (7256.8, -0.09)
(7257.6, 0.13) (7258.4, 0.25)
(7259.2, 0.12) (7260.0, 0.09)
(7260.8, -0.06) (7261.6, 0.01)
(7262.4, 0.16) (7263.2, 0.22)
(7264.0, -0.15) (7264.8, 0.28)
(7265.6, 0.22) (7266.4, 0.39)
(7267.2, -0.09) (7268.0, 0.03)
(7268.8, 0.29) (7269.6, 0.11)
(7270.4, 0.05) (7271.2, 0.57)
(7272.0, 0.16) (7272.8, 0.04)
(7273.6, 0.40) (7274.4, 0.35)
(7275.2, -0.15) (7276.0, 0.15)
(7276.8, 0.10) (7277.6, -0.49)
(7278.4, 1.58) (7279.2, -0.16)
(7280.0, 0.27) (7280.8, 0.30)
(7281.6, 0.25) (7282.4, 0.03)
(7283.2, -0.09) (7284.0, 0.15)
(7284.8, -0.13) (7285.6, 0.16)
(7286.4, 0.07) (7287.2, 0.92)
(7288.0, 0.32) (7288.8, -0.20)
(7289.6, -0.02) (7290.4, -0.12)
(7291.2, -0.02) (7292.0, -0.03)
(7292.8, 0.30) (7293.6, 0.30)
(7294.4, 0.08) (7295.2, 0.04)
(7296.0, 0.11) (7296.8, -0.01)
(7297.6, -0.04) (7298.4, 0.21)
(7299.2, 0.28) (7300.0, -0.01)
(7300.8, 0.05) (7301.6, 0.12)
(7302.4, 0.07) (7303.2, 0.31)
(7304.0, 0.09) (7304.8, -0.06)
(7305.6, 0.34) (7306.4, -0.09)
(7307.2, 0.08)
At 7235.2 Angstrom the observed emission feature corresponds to [O II]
